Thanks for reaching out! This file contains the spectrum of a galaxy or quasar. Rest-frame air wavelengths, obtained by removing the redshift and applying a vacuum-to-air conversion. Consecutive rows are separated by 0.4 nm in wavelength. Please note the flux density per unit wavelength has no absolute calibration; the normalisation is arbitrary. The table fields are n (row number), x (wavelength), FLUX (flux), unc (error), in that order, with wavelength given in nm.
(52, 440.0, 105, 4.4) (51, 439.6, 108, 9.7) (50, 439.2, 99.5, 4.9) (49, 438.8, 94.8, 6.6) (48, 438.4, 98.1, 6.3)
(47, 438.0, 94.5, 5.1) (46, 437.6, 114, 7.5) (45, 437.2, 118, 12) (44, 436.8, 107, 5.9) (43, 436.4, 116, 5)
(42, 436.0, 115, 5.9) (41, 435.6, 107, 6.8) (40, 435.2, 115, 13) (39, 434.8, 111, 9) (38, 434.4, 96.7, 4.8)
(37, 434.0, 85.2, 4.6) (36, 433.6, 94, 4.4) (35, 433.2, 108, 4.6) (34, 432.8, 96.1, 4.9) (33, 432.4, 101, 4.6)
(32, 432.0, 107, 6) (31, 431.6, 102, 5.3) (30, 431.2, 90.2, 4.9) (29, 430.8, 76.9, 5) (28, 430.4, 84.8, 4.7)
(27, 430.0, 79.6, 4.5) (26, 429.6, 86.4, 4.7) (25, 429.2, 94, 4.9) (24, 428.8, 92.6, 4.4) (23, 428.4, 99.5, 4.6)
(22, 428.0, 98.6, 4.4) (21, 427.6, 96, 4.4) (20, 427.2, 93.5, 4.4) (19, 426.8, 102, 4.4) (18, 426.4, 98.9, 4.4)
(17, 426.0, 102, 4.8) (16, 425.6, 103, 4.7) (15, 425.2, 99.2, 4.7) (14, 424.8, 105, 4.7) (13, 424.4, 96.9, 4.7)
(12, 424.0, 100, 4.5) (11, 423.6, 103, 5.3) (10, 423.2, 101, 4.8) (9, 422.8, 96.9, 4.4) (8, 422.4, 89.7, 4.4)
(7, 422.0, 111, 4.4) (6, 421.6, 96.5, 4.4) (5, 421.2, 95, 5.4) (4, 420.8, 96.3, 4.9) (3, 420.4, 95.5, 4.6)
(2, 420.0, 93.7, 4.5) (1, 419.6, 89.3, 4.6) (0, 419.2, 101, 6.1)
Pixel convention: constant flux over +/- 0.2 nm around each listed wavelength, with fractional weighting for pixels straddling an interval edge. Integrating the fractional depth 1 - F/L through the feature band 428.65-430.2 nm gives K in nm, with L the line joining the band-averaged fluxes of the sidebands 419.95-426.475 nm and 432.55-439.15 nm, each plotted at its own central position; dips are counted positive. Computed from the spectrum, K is 0.21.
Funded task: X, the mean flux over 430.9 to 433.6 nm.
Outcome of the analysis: 99.3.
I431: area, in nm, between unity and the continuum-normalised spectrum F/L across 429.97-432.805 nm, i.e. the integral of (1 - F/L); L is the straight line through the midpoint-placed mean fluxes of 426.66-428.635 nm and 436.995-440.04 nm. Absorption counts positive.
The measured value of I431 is 0.20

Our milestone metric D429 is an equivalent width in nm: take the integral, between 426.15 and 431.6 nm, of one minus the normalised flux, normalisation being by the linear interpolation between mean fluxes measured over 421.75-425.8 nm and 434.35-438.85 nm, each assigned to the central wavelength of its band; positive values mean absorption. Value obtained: 0.59 nm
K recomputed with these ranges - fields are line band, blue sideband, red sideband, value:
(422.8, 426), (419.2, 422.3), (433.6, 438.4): -0.06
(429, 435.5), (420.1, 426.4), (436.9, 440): 0.41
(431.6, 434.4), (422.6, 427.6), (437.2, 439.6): 0.07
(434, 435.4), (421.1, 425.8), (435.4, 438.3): 0.05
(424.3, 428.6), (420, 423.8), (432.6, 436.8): 0.03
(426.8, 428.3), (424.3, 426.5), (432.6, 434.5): 0.04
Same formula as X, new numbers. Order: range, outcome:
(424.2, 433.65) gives 96.2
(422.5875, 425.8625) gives 101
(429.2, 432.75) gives 91.4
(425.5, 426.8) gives 101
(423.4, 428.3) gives 99.8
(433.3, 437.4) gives 107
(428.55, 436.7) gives 98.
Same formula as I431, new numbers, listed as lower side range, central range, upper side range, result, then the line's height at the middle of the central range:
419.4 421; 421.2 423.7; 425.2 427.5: -0.086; 95.9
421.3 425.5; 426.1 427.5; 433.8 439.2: 0.042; 101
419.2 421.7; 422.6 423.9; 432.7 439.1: -0.050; 96.6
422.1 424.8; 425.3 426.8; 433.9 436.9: -0.007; 101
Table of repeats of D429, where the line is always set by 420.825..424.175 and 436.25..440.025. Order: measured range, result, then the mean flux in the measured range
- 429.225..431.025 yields 0.33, 83.2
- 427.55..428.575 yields 0.03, 98.3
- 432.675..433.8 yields 0.04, 99.6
